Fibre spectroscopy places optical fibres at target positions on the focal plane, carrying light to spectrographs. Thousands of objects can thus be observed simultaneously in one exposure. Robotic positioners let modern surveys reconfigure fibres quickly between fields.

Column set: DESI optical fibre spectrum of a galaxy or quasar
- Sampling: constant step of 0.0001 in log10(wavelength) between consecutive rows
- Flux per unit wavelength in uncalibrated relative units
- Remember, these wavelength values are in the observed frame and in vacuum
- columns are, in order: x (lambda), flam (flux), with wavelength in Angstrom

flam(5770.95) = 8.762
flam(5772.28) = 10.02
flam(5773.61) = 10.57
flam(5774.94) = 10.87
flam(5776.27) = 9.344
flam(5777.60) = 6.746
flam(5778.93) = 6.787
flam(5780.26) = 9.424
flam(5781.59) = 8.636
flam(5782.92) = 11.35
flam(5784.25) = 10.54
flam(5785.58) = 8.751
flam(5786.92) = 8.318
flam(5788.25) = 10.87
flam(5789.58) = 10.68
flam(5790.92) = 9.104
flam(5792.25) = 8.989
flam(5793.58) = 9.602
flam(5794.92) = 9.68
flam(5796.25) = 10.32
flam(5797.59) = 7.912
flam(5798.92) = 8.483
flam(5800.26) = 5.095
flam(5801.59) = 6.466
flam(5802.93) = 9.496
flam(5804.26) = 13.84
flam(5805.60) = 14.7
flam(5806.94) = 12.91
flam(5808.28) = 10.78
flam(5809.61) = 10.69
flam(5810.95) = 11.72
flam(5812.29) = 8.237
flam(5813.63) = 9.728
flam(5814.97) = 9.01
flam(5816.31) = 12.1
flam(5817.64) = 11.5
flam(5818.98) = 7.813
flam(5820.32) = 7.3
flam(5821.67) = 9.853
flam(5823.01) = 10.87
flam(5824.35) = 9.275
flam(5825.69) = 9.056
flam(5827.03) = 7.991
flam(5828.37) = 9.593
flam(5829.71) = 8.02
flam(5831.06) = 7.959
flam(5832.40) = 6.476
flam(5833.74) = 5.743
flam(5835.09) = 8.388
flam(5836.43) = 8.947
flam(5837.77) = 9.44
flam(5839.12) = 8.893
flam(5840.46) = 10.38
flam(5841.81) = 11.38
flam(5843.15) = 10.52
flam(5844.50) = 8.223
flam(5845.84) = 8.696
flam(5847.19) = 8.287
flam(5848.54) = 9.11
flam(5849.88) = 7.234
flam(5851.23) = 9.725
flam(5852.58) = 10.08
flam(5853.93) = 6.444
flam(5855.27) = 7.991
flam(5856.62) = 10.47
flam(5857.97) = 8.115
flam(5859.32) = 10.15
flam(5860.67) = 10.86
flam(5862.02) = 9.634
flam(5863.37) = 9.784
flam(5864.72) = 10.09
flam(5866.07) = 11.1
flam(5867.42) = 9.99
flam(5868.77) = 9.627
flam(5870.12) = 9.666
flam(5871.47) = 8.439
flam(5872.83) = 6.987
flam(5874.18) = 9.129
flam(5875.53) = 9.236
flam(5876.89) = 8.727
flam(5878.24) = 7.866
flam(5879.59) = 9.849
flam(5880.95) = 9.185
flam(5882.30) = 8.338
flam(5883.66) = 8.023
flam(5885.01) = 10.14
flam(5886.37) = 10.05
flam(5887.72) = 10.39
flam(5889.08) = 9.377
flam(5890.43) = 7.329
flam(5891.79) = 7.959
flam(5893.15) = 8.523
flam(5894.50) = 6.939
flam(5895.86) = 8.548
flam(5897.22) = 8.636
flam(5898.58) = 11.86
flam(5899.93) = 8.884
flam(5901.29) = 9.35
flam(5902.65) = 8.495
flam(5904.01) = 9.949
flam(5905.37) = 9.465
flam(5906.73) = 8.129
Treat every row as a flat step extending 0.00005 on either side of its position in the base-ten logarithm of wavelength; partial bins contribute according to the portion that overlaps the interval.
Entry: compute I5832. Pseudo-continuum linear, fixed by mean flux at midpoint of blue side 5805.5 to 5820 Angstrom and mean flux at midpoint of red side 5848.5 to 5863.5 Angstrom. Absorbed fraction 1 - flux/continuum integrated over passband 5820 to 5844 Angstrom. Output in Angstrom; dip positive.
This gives 2.4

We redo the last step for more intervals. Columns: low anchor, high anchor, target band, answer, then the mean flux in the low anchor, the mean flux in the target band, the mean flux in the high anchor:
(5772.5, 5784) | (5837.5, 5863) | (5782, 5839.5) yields -1.1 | 9.3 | 9.45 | 9.25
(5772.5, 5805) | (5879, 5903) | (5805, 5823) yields -2.5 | 9.27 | 10.5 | 9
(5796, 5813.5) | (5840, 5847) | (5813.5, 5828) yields 0.6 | 10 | 9.5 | 9.71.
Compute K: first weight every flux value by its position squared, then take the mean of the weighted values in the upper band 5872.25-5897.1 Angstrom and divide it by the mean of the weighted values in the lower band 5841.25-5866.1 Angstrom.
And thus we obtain 0.94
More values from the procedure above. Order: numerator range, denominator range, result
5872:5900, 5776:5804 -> 1.02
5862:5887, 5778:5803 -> 1.06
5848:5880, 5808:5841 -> 1.01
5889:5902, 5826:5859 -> 1.02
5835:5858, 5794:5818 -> 0.91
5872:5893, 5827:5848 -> 1.03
